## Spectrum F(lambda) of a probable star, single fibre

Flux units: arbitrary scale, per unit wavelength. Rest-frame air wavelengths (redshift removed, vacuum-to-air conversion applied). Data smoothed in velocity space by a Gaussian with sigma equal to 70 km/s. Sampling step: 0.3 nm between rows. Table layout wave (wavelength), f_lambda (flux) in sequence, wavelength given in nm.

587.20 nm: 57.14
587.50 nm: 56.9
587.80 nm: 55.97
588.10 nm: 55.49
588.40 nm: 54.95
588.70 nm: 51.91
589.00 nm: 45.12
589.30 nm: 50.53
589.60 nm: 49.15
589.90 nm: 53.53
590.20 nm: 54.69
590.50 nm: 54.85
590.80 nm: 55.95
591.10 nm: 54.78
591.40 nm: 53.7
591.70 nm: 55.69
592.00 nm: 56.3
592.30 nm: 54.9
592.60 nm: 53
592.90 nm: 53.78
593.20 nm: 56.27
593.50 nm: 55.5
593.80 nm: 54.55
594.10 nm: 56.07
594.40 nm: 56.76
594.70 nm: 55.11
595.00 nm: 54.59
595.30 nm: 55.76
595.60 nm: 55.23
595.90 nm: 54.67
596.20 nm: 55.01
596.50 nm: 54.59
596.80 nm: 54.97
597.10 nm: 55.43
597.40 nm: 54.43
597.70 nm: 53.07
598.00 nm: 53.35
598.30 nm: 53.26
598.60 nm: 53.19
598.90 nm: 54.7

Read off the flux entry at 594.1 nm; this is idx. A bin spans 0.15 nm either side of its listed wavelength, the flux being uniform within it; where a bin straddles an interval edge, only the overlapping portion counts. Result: 56.07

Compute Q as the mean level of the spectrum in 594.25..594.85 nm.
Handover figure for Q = 55.9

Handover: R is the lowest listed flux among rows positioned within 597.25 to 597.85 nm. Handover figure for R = 53.07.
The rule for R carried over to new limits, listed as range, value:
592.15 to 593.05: 53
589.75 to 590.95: 53.53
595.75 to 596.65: 54.59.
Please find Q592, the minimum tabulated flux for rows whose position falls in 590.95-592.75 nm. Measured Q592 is 53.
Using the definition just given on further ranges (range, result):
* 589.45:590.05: 49.15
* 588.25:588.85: 51.91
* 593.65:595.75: 54.55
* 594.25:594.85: 55.11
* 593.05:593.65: 55.5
